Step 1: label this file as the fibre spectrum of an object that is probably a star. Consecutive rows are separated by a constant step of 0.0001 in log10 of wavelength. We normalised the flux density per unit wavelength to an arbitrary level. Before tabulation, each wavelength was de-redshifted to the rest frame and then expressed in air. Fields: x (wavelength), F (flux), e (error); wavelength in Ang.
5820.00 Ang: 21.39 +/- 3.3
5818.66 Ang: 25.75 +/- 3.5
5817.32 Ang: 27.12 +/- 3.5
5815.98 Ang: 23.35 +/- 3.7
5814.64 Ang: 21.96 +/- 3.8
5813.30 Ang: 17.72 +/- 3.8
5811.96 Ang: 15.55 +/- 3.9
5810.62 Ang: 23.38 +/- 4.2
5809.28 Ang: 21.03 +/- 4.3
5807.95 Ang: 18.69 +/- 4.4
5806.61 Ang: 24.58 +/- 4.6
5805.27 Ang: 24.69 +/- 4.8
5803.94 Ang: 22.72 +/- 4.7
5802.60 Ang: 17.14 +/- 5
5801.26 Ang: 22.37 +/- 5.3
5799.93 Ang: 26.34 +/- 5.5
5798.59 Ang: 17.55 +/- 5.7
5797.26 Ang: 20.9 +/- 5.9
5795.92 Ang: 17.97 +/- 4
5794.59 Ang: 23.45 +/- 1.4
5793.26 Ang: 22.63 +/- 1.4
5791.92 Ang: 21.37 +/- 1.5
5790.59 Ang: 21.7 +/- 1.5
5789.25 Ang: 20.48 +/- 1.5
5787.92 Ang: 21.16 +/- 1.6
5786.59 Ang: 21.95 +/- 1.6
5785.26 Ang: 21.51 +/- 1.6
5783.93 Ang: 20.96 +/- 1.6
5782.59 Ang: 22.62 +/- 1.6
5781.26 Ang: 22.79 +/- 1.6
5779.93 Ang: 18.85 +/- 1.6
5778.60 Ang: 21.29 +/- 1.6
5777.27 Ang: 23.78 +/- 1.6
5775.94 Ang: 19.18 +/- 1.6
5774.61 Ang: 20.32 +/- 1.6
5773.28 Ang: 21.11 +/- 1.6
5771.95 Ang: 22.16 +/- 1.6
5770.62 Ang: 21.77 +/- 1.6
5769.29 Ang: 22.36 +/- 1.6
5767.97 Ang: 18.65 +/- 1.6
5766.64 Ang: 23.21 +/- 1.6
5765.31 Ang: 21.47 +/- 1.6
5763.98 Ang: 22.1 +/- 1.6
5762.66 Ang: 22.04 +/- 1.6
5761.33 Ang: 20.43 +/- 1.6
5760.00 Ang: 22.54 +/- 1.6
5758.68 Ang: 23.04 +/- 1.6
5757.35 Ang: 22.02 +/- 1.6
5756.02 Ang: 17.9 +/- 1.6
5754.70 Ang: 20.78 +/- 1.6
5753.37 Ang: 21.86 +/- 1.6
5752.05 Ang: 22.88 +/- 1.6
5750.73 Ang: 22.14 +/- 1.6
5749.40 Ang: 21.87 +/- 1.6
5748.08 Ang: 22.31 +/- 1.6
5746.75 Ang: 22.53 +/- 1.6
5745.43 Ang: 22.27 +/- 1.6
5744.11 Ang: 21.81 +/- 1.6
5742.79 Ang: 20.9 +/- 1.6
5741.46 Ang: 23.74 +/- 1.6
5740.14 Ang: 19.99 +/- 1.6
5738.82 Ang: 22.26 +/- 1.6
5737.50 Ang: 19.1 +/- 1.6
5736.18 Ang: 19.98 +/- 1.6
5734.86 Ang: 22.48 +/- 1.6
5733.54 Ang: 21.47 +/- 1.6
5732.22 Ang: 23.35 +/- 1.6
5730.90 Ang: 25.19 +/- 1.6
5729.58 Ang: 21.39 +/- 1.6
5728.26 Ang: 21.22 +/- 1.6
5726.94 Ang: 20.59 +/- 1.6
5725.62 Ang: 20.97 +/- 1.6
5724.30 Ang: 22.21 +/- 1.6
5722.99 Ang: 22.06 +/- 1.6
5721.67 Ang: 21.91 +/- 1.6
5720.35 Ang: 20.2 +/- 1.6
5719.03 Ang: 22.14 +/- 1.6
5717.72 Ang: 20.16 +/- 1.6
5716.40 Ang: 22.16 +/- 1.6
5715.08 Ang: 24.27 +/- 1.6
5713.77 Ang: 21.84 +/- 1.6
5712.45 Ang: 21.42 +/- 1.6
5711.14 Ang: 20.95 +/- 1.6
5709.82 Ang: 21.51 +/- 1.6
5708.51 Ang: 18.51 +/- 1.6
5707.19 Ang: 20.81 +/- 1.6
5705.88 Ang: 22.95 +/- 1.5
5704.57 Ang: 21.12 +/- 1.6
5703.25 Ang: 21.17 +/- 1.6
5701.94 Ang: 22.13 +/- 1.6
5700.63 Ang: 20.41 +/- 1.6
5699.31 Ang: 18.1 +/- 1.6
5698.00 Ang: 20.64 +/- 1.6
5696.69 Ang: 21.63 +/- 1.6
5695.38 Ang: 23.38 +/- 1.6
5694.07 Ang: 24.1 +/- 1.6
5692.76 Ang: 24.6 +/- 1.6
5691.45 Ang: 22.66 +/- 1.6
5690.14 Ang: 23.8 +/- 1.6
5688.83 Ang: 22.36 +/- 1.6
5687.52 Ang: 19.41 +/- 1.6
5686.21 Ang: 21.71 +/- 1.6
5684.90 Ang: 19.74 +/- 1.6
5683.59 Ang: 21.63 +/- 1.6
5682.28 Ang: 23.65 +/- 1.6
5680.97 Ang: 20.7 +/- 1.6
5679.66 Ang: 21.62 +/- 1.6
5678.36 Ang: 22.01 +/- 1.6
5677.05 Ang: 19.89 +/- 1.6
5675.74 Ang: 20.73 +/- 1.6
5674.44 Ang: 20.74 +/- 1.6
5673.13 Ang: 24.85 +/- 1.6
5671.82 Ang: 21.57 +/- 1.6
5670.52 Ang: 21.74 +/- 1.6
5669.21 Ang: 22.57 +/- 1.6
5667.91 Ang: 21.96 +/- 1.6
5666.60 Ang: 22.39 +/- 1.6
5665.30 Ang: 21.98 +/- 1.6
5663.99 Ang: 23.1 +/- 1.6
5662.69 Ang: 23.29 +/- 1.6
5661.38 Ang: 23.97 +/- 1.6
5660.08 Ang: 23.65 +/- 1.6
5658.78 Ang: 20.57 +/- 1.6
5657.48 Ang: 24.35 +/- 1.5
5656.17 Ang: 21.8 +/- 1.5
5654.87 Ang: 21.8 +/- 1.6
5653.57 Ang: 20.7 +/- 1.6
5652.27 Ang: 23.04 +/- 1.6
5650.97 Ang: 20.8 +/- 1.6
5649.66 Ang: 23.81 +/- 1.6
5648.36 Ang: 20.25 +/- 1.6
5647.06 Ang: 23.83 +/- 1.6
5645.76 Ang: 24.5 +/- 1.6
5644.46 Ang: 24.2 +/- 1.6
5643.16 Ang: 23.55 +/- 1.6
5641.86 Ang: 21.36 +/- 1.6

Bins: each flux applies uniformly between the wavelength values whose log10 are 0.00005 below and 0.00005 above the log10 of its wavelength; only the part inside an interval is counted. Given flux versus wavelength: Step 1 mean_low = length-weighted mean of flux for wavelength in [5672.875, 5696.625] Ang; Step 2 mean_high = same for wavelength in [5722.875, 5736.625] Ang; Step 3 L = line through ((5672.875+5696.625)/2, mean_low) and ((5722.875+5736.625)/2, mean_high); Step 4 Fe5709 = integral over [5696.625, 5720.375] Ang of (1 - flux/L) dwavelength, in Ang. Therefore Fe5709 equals 0.9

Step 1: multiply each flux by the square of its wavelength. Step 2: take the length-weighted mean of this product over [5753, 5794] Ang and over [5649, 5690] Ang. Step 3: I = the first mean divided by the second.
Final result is 1.01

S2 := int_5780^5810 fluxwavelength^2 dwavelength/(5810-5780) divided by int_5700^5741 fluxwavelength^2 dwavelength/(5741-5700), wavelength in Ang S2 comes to 1.0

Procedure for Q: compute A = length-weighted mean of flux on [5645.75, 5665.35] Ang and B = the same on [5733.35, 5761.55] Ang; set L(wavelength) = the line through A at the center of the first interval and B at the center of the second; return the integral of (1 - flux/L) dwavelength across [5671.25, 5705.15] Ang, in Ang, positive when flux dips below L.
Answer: 0.75 Ang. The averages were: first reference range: 22.5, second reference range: 21.6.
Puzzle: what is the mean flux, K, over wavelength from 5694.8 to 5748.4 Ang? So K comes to 21.5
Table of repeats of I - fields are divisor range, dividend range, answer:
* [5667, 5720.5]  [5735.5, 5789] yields 1.02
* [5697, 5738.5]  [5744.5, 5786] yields 1.03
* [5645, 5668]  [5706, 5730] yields 0.97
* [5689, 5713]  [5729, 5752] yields 1.03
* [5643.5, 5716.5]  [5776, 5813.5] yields 1.01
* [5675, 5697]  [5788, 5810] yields 1.02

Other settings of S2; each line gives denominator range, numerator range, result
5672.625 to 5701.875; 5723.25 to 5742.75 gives 1.01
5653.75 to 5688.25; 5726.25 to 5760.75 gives 1.02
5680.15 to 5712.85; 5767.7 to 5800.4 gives 1.02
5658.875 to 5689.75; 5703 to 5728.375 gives 0.99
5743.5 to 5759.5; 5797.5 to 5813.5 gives 0.99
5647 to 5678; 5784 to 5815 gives 1.00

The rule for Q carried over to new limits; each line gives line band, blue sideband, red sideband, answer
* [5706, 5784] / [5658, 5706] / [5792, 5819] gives 0.9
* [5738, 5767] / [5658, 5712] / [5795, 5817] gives -0.5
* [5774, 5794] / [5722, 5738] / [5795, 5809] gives 0.0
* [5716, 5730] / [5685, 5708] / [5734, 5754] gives 0.3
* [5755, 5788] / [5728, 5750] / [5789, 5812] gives 0.4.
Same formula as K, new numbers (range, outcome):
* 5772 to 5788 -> 21.3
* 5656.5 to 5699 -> 22.2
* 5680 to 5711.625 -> 21.6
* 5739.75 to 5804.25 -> 21.5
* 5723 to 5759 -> 21.7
